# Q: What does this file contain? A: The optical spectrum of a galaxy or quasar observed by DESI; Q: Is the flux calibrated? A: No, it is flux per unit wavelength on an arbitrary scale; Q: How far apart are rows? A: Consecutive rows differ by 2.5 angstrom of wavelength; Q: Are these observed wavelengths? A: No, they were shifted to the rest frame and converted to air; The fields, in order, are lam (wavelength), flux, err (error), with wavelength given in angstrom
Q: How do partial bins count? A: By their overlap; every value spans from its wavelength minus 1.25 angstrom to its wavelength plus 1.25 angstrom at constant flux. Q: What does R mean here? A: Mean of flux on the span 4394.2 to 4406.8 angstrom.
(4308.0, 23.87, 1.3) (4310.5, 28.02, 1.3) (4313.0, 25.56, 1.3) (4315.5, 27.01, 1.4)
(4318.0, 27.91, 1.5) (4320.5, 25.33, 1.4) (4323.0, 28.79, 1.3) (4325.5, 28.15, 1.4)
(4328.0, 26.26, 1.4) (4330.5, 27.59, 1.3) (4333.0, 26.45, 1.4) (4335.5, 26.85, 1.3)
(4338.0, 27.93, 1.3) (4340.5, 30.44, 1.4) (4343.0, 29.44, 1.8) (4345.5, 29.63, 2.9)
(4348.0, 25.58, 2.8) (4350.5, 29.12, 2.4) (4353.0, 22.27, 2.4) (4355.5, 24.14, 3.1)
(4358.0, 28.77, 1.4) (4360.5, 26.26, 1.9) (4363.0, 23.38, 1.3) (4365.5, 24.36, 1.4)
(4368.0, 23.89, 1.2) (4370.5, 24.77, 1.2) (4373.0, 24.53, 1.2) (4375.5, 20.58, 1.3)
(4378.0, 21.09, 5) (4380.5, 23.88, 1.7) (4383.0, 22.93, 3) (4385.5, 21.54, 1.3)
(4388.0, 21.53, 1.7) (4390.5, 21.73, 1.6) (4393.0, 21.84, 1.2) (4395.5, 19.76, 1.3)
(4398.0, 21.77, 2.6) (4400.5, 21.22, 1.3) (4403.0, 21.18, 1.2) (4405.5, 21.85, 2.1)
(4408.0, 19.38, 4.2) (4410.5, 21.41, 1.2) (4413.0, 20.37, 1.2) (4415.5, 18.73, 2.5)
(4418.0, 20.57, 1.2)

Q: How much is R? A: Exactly 21.2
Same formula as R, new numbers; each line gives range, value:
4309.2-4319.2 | 27.1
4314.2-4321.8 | 26.8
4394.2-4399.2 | 20.8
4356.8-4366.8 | 25.7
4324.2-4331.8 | 27.3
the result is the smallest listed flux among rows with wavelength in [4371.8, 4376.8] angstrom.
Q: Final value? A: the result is 20.58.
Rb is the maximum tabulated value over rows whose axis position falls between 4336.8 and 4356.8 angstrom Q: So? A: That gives 30.44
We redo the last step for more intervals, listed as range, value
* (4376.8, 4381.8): 23.88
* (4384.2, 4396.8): 21.84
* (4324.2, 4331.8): 28.15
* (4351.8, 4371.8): 28.77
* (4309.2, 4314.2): 28.02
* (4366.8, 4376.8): 24.77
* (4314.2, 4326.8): 28.79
